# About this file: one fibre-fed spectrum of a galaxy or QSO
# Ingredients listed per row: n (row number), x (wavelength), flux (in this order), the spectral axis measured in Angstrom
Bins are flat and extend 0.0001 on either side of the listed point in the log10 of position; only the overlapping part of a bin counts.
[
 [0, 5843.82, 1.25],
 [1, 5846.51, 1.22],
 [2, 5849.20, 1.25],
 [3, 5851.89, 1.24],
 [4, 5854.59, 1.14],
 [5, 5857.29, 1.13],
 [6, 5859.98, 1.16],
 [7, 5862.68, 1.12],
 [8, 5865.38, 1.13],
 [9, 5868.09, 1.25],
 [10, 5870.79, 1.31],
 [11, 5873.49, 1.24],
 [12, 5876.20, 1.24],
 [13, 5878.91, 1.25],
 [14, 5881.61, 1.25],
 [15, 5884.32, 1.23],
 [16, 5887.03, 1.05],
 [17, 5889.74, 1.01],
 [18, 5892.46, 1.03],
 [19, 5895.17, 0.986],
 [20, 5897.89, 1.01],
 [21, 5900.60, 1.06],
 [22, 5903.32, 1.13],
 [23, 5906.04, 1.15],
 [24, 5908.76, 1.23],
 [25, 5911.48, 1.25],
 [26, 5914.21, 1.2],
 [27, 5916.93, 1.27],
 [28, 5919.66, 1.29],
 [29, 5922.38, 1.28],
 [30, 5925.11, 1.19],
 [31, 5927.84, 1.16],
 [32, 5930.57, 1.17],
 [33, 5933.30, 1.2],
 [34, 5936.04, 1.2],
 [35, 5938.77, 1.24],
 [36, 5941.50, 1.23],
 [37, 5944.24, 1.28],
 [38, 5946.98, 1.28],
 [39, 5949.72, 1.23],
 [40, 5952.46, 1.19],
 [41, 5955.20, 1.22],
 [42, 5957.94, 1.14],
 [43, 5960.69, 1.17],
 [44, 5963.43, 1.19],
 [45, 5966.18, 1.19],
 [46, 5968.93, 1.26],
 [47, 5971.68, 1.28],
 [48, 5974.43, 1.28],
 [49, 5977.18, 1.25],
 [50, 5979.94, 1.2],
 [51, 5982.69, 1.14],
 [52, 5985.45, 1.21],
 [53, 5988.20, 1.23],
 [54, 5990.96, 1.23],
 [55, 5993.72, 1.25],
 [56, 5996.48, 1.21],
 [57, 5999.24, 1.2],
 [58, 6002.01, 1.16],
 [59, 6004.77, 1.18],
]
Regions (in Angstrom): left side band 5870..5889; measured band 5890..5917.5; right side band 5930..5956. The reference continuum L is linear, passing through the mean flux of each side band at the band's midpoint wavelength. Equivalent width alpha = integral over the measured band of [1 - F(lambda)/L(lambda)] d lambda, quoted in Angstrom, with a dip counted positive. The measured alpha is 2.2 Angstrom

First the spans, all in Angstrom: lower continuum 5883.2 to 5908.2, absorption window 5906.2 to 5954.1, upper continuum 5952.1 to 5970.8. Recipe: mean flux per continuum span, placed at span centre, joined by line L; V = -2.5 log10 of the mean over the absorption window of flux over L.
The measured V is -0.08 mag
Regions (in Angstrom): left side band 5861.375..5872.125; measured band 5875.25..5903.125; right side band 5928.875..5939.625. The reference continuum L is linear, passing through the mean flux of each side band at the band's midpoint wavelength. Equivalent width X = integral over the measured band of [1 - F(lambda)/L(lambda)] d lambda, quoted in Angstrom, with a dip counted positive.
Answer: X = 2.1 Angstrom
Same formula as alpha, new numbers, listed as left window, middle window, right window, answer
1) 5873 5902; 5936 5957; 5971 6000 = -0.9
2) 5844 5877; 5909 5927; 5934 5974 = -0.4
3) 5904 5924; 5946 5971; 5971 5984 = 0.4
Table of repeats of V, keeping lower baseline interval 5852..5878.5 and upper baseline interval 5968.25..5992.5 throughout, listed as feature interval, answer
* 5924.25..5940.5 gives 0.02 mag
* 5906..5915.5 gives -0.01 mag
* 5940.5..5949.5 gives -0.04 mag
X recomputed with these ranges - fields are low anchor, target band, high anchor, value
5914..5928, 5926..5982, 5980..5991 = 0.1 Angstrom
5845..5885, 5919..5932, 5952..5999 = 0.0 Angstrom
